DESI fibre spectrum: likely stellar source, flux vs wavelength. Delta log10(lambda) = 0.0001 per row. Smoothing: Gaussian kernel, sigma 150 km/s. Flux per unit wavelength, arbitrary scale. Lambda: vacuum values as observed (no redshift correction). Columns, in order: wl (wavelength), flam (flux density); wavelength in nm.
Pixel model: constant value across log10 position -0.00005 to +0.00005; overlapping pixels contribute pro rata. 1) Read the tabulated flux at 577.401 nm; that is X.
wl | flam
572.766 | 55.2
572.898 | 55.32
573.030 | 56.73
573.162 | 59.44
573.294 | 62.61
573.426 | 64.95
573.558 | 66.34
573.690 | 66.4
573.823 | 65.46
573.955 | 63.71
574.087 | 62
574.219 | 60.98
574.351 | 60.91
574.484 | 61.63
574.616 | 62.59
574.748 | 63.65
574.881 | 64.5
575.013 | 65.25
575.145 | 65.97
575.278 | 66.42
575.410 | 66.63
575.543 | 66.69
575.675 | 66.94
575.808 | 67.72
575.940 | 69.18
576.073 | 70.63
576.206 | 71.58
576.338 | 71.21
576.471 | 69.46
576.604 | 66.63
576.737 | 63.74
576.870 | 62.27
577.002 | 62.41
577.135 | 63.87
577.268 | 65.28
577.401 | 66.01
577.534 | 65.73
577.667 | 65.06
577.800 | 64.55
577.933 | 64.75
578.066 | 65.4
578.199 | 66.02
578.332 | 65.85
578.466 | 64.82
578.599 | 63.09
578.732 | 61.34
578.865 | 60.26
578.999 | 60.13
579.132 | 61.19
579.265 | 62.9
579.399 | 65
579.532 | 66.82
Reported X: 66.01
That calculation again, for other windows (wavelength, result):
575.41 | 66.63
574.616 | 62.59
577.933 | 64.75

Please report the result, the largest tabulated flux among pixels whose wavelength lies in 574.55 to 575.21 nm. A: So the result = 65.97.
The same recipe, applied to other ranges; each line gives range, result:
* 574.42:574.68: 62.59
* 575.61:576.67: 71.58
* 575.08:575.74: 66.94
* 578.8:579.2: 61.19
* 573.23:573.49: 64.95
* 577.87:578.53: 66.02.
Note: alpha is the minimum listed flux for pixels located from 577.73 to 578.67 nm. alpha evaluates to 63.09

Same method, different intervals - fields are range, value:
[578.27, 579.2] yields 60.13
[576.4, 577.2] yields 62.27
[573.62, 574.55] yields 60.91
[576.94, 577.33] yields 62.41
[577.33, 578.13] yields 64.55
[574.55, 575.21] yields 62.59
